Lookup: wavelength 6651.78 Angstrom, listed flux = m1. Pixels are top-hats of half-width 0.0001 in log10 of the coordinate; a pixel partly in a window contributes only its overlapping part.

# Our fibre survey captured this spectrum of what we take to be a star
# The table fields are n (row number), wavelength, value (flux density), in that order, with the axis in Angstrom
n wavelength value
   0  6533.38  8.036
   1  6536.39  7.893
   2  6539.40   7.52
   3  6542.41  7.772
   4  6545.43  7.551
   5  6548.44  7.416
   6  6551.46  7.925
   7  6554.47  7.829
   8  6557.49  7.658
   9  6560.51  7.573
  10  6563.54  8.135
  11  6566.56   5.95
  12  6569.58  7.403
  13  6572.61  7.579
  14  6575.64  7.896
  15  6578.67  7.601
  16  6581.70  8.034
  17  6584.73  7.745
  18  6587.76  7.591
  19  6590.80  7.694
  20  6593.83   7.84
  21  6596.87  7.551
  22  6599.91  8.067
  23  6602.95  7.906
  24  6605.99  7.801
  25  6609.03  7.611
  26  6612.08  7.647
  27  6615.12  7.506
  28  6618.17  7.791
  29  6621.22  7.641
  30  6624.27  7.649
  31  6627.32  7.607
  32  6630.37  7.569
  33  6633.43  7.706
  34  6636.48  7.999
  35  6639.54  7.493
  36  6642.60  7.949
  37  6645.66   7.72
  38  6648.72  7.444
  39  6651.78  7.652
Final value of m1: 7.652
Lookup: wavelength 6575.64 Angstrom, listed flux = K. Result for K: 7.896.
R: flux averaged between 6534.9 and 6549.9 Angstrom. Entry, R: 7.63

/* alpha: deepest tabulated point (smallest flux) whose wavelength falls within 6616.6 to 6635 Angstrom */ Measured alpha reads 7.569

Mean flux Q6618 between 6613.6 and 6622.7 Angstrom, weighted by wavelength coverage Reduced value 7.64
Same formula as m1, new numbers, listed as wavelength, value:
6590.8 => 7.694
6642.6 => 7.949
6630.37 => 7.569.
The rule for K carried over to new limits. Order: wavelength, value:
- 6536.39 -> 7.893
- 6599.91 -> 8.067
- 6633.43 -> 7.706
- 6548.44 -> 7.416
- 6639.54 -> 7.493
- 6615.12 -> 7.506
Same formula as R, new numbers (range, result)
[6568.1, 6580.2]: 7.62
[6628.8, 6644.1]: 7.74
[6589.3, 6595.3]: 7.77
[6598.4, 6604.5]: 7.99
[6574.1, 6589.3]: 7.77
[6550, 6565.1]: 7.82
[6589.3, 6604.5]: 7.81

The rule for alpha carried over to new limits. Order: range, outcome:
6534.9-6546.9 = 7.52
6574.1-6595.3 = 7.591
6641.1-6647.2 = 7.72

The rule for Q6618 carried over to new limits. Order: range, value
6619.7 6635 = 7.64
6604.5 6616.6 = 7.64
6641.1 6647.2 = 7.83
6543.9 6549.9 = 7.48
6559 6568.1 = 7.22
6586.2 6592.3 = 7.64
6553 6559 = 7.74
